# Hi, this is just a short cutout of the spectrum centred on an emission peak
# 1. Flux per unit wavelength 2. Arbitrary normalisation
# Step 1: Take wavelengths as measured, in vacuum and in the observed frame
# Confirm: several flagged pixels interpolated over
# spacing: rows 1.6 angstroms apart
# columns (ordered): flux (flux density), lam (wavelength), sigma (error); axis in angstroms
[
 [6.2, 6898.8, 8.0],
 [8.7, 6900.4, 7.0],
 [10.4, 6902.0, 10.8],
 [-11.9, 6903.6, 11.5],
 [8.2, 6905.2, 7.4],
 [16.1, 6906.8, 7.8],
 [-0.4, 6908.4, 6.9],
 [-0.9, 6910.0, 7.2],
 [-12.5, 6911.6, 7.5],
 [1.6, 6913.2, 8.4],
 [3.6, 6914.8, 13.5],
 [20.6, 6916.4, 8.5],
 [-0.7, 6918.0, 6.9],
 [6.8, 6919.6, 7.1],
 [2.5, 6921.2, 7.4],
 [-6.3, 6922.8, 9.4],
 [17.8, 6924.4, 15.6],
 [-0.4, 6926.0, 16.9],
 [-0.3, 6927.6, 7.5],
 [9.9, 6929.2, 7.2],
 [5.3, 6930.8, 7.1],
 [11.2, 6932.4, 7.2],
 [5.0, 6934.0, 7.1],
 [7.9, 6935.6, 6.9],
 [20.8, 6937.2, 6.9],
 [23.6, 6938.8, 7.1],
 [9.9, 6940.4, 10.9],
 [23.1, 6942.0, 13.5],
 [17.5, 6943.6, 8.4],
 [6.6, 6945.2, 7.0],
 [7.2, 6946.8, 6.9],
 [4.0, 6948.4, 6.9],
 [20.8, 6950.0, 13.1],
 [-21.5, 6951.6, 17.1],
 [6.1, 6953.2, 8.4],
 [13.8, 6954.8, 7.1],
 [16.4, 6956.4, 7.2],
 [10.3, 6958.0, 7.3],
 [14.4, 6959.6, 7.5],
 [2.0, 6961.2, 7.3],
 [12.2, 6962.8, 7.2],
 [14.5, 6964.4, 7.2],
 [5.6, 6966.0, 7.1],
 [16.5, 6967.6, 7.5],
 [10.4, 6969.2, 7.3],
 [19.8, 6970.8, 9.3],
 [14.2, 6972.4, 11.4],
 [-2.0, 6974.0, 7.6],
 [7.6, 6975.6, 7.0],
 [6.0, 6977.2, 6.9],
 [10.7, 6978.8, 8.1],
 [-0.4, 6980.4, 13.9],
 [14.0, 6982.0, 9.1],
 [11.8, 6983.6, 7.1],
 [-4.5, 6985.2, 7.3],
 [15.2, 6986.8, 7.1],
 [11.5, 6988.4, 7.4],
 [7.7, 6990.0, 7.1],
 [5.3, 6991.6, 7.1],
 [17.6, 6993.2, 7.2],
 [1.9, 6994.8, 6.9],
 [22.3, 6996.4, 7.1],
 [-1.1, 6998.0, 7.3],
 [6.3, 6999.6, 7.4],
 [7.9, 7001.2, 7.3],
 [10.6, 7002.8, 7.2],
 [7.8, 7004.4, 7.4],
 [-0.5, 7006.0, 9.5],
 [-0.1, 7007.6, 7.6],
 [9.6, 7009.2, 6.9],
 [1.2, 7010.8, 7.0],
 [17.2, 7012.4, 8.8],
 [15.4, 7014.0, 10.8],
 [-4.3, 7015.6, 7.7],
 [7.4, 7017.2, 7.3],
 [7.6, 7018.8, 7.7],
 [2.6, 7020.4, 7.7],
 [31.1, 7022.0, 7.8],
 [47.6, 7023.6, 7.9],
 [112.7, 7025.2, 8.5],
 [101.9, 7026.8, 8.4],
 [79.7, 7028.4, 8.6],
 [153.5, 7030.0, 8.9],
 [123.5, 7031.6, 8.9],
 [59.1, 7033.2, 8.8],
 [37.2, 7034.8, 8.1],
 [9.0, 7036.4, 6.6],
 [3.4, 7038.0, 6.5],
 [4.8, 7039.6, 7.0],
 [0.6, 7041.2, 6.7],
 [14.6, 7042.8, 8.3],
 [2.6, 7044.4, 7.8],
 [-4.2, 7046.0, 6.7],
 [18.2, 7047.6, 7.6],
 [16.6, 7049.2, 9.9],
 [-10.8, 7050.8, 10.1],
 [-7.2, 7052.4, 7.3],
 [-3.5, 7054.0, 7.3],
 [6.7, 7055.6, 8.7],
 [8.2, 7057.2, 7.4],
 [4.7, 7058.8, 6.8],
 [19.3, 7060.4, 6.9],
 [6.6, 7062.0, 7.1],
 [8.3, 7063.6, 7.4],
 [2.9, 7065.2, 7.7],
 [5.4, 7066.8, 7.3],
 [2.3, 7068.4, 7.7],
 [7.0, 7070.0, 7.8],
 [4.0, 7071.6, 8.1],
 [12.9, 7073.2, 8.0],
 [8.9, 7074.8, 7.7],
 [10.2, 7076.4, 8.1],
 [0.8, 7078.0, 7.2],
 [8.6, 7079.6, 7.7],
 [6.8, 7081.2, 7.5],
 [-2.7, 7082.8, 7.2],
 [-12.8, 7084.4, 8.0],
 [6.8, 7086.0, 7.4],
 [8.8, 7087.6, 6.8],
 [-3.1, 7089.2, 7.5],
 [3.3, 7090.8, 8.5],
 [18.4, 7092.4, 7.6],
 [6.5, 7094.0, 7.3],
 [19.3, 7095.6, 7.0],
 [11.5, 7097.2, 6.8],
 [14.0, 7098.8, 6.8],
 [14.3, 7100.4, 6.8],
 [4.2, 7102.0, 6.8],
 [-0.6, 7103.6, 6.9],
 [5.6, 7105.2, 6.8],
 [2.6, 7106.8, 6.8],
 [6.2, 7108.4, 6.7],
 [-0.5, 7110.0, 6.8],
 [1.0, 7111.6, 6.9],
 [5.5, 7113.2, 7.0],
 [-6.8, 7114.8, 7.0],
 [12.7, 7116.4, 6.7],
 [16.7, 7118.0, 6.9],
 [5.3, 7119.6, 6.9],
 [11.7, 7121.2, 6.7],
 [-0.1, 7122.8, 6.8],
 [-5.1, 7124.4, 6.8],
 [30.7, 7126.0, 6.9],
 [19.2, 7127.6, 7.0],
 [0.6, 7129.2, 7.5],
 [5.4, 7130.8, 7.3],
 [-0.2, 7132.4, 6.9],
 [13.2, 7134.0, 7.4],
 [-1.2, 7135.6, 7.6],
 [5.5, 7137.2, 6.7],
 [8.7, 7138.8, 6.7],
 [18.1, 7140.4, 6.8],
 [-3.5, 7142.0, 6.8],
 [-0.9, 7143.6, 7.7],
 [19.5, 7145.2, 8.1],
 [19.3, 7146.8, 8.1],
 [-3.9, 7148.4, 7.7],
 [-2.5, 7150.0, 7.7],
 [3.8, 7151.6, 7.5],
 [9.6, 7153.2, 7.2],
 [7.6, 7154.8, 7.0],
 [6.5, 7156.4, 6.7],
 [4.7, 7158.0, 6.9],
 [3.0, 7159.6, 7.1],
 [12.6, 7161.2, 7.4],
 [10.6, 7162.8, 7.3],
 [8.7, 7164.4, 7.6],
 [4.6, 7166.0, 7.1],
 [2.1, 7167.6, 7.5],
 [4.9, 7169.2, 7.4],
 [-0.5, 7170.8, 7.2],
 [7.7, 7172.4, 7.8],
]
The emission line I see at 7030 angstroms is [O II] 3727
